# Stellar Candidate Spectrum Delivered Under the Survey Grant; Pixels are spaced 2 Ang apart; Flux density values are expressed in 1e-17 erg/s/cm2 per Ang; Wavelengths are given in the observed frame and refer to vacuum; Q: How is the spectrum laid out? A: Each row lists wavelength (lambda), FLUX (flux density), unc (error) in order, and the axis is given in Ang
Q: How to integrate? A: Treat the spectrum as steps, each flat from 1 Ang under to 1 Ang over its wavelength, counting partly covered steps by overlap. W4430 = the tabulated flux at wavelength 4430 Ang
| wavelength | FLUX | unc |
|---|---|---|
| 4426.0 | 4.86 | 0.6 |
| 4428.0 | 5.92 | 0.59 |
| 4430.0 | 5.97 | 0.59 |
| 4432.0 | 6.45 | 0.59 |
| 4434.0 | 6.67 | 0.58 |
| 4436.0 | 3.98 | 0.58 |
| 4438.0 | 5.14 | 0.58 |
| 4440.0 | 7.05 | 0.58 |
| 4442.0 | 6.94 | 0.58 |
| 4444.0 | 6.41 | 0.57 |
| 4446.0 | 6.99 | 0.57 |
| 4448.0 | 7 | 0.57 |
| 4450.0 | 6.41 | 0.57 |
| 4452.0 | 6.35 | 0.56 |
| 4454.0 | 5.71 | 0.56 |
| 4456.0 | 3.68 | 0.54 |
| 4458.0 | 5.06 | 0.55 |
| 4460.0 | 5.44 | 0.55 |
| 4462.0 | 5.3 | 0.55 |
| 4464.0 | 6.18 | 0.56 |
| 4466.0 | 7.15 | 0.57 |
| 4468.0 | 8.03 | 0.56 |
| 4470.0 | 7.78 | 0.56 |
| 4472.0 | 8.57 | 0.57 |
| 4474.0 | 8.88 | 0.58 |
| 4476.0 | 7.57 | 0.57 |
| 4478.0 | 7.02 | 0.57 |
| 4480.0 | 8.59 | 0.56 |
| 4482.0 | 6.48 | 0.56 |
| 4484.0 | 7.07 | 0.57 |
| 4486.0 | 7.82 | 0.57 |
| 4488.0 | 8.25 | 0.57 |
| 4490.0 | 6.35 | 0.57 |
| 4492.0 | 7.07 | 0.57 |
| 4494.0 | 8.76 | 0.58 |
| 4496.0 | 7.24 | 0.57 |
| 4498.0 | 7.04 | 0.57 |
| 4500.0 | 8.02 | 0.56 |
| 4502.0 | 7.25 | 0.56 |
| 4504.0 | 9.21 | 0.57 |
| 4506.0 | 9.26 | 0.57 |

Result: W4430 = 5.97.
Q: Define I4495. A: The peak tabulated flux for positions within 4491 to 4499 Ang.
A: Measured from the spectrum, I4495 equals 8.76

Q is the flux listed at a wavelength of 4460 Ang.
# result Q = 5.44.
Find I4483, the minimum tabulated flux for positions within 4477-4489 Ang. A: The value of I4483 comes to 6.48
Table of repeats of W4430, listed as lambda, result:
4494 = 8.76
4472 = 8.57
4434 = 6.67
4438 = 5.14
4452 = 6.35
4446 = 6.99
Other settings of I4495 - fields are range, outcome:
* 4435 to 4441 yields 7.05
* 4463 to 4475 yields 8.88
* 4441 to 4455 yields 7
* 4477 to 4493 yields 8.59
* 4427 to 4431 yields 5.97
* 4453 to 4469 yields 8.03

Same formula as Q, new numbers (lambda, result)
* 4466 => 7.15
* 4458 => 5.06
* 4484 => 7.07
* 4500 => 8.02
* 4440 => 7.05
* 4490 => 6.35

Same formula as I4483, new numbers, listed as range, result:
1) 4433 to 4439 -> 3.98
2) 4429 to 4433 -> 5.97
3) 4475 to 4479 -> 7.02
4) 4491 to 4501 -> 7.04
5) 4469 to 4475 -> 7.78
